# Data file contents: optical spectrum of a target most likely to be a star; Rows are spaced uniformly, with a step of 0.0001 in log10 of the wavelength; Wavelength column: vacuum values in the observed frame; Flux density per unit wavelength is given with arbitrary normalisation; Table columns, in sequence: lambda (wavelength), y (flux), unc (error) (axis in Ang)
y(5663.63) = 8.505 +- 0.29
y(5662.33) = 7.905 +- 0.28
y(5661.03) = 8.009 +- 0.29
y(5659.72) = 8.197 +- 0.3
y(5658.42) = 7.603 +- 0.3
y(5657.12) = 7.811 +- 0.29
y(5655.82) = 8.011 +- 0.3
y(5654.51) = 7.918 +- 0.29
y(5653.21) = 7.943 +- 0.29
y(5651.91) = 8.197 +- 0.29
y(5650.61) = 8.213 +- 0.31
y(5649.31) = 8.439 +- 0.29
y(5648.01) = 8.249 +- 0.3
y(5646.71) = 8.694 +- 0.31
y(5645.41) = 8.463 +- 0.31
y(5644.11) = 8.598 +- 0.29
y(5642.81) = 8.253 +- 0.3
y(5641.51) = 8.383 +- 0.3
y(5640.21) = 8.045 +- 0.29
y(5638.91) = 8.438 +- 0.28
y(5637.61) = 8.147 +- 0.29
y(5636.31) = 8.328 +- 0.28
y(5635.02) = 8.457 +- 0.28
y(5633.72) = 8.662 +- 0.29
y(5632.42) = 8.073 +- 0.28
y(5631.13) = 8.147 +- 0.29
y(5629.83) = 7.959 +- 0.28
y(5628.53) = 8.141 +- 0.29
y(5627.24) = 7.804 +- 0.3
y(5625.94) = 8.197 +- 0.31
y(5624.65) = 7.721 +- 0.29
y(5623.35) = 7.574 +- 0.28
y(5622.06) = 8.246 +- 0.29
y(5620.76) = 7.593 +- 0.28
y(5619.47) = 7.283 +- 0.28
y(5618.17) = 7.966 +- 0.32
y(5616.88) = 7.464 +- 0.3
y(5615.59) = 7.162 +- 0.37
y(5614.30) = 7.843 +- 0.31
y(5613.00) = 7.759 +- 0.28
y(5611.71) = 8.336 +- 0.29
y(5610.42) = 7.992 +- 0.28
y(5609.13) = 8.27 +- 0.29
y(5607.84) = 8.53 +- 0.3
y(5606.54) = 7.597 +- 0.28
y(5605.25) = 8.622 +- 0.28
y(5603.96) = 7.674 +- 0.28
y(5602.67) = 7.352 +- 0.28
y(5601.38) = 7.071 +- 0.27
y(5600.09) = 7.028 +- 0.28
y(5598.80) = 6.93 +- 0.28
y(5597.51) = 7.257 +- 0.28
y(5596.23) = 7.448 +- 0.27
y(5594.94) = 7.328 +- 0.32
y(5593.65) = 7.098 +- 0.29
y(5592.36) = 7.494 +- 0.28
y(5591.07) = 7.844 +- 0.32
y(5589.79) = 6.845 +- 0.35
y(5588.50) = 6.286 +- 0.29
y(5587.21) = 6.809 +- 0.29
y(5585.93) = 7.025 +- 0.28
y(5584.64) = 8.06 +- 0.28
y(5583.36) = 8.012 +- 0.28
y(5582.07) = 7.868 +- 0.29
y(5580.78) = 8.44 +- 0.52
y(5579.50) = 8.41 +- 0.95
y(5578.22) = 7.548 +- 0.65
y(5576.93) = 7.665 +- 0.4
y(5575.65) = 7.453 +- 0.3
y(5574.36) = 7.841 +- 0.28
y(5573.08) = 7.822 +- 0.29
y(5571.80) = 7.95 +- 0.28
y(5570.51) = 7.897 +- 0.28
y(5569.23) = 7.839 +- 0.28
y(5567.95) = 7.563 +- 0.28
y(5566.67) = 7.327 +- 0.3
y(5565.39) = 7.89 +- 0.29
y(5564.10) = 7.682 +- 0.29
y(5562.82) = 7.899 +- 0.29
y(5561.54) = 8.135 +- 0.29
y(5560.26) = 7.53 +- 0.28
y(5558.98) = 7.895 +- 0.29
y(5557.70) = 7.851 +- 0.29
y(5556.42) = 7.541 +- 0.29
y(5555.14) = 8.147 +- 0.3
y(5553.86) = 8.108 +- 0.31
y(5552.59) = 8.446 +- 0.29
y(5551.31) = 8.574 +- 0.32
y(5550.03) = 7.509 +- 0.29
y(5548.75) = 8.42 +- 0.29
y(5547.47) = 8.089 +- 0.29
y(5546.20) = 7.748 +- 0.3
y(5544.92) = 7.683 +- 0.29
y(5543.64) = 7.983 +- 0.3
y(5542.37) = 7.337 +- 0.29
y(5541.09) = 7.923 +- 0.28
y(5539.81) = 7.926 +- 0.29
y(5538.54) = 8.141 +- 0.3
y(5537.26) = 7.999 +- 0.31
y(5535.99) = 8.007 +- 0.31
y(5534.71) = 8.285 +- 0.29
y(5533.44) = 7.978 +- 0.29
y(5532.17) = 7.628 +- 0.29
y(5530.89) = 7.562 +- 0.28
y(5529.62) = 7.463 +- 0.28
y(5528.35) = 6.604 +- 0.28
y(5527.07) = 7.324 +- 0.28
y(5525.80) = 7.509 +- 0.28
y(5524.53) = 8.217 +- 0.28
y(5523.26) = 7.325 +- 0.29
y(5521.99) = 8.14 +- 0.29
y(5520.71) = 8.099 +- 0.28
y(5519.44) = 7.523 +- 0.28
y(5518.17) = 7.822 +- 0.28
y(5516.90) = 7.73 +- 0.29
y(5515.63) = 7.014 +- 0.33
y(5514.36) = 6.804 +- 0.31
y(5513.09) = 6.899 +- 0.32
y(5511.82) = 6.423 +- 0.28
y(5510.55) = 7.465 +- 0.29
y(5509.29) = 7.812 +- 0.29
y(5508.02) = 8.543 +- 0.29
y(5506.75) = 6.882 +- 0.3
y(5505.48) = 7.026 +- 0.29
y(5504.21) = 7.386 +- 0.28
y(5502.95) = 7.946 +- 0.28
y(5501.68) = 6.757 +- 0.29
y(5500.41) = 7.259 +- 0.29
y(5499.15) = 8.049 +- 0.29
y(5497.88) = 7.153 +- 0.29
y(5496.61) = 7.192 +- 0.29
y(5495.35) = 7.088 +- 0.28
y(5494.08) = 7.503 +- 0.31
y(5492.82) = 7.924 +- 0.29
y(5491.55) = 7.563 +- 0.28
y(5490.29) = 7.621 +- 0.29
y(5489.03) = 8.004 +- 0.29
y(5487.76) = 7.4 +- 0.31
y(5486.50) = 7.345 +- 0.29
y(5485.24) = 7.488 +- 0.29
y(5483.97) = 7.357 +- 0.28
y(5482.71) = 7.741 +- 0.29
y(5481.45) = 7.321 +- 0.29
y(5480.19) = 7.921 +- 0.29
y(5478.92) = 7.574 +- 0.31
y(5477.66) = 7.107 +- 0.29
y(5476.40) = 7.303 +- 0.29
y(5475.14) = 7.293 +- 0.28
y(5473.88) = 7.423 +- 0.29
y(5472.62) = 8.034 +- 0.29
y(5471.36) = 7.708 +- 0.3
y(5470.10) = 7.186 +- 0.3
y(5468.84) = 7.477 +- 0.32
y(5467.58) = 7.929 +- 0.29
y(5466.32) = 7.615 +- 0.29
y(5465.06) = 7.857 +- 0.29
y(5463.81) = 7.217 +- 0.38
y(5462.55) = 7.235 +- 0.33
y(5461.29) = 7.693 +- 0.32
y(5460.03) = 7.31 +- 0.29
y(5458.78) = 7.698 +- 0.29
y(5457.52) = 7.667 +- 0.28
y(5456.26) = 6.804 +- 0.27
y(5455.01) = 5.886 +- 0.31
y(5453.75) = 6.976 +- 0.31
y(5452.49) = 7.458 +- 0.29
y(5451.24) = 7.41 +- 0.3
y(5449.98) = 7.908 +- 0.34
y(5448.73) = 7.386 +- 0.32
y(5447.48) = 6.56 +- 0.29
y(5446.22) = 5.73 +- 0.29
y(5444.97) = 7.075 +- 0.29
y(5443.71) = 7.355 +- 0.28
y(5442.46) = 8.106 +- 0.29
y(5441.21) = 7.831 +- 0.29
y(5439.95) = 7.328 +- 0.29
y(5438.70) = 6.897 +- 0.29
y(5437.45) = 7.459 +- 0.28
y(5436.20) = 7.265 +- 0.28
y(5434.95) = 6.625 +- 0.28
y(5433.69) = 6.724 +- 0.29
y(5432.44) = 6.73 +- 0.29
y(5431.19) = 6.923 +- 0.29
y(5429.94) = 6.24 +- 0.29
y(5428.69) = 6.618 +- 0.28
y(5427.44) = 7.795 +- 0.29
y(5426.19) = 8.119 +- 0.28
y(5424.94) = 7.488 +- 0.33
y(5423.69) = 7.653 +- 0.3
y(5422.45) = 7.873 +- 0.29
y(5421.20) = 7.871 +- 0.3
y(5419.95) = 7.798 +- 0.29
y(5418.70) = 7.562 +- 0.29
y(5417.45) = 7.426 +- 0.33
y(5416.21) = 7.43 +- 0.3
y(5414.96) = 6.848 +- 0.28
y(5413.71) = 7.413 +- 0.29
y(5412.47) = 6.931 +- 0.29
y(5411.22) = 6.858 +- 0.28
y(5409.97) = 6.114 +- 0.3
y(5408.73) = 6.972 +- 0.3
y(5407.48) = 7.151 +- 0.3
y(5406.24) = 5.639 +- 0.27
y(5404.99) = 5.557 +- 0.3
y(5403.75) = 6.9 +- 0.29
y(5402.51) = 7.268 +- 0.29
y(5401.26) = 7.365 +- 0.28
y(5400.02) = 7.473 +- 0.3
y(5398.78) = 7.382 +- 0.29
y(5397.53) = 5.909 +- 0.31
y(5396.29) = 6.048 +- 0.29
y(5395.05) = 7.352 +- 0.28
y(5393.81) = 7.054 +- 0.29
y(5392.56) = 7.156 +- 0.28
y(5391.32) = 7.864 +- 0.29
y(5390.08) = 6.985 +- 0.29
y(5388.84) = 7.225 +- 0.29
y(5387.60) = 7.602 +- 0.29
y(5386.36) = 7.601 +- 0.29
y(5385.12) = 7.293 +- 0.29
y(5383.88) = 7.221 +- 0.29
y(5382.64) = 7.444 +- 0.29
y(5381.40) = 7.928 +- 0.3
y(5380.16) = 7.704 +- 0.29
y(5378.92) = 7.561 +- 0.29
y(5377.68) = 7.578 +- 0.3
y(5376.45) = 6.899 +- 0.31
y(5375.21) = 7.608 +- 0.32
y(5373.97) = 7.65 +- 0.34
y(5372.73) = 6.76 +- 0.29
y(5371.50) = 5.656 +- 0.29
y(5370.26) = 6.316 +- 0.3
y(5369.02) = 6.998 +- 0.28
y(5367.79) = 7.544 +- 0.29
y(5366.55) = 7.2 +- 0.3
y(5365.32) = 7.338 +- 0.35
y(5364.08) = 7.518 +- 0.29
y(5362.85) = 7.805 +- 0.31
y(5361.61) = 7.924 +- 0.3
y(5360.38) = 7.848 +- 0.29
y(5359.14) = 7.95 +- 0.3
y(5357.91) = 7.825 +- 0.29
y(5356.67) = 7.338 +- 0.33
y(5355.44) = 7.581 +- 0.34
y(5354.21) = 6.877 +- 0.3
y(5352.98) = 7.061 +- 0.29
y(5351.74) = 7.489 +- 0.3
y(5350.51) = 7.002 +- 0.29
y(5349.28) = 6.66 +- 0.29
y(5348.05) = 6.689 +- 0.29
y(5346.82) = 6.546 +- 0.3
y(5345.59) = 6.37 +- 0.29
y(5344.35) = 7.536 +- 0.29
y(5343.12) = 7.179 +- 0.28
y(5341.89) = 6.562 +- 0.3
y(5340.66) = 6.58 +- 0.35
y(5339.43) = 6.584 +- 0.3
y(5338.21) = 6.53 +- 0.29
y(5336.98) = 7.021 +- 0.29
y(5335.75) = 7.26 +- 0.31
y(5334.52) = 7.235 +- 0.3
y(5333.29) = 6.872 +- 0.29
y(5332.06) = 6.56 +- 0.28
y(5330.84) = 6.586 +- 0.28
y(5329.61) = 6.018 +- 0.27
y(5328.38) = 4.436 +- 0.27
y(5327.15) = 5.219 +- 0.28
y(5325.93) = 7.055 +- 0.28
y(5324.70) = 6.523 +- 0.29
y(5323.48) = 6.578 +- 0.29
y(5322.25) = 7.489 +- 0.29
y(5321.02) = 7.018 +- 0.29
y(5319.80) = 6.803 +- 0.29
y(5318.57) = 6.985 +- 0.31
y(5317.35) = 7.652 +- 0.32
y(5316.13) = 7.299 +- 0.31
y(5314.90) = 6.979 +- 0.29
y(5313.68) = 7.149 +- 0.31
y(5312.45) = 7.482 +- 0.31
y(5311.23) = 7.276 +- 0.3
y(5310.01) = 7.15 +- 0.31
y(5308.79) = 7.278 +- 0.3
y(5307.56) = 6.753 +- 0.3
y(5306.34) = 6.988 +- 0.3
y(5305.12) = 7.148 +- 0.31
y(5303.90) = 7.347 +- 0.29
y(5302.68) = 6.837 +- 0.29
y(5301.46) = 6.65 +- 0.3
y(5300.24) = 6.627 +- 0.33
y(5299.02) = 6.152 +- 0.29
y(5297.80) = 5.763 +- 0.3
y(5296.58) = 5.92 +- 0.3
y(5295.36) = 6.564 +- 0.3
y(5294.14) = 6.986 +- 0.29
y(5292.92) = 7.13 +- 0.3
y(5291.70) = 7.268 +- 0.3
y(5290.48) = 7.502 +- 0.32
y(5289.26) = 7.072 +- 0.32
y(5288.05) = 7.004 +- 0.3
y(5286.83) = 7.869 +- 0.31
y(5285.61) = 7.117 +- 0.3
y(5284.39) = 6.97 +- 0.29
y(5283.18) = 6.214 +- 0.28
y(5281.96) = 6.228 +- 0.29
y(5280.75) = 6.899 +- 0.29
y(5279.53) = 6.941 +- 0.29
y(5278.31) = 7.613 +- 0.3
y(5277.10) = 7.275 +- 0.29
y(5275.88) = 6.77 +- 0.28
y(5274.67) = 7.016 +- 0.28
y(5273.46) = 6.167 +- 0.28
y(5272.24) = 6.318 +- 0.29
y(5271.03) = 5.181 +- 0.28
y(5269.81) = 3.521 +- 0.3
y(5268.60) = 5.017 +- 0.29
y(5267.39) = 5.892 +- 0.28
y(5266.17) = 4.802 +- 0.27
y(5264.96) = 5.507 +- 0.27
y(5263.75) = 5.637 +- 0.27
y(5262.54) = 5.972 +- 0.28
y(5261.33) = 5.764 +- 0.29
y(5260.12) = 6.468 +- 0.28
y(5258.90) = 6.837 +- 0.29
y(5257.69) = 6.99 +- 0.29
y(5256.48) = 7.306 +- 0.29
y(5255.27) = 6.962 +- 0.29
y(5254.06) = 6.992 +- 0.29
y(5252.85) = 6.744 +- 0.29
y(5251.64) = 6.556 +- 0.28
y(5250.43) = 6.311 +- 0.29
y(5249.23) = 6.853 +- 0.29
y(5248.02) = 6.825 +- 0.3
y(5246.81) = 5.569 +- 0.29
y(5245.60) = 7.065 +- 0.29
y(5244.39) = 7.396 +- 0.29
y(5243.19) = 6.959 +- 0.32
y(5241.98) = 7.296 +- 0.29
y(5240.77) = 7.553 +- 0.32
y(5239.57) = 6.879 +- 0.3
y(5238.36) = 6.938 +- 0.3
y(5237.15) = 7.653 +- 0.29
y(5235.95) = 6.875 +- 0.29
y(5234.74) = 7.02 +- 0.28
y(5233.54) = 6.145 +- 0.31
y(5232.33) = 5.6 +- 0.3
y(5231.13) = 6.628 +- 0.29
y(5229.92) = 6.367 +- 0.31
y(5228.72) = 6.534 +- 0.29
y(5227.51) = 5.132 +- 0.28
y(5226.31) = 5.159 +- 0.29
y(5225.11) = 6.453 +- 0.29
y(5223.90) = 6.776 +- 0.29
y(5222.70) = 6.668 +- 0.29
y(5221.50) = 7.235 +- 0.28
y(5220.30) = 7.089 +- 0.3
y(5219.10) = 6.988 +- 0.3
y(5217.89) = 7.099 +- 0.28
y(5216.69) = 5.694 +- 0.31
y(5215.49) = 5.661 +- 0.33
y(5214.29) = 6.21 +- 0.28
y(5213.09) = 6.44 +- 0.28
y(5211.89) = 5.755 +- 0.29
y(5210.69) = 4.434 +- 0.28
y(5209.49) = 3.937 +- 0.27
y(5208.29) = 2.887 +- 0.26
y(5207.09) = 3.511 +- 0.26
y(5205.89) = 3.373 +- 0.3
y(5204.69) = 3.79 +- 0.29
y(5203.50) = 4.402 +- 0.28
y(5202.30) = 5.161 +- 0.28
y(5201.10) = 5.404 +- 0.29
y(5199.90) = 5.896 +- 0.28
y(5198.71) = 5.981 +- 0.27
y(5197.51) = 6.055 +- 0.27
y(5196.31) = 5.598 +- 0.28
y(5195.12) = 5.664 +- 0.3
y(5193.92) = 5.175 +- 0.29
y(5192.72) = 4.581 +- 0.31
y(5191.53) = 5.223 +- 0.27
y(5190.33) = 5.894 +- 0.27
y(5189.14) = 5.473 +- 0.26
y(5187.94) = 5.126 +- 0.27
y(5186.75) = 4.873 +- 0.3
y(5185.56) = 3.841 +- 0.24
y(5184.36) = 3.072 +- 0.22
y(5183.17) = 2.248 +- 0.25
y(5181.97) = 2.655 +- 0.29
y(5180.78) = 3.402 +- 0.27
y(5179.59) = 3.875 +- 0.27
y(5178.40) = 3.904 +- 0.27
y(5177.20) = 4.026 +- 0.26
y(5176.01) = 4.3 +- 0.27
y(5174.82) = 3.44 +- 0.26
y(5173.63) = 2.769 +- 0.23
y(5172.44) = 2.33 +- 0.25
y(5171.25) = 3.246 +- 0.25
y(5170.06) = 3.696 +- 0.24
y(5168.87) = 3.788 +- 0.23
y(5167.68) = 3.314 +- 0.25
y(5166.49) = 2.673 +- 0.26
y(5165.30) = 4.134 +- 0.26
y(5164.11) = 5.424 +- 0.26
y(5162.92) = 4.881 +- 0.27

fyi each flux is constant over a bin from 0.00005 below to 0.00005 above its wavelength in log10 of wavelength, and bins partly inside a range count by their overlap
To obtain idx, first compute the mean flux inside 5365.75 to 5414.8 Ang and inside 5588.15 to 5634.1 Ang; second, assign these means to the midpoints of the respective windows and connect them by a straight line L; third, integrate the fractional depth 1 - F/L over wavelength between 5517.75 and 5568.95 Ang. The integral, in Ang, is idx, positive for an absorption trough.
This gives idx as -2.2 Ang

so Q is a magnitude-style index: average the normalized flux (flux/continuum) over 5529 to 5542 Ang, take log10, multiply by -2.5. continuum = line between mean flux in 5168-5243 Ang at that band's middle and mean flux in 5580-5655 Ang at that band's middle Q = -0.08 mag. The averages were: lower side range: 5.22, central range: 7.88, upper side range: 7.86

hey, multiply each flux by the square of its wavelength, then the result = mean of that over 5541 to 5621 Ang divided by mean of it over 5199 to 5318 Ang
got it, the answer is 1.36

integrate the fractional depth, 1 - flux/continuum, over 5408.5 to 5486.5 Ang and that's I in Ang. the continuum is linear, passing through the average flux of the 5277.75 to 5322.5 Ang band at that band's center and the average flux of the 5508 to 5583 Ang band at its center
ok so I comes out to 1.5 Ang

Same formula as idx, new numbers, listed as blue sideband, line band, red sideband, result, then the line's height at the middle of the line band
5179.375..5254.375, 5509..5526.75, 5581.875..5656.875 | -0.4 Ang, 7.31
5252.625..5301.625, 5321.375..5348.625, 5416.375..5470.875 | 0.6 Ang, 6.76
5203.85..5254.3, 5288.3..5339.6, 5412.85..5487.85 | -1.5 Ang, 6.61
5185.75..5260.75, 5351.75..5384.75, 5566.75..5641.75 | -3.3 Ang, 6.69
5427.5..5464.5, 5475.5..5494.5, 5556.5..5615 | -0.7 Ang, 7.27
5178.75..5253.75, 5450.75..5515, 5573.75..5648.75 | -2.5 Ang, 7.13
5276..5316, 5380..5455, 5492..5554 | 1.7 Ang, 7.31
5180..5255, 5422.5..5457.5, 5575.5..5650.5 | -1.2 Ang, 6.92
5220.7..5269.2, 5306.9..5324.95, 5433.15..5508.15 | -0.9 Ang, 6.76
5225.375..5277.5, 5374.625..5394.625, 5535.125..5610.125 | -1.4 Ang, 6.94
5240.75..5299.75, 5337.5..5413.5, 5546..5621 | -1.8 Ang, 6.93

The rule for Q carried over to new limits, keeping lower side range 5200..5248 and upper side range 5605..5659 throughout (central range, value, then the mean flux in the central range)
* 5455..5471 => -0.03 mag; 7.42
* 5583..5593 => 0.08 mag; 7.28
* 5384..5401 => -0.05 mag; 7.16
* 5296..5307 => -0.04 mag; 6.61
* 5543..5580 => -0.02 mag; 7.88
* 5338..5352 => -0.03 mag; 6.81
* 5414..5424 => -0.08 mag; 7.55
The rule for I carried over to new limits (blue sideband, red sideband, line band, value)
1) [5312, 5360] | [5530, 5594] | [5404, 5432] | 0.4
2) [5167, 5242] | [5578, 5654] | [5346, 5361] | -2.7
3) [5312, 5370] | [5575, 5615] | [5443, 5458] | 0.5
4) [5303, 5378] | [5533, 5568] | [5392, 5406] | 0.8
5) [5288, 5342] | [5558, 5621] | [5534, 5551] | -1.0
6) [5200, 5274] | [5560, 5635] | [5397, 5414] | 0.1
